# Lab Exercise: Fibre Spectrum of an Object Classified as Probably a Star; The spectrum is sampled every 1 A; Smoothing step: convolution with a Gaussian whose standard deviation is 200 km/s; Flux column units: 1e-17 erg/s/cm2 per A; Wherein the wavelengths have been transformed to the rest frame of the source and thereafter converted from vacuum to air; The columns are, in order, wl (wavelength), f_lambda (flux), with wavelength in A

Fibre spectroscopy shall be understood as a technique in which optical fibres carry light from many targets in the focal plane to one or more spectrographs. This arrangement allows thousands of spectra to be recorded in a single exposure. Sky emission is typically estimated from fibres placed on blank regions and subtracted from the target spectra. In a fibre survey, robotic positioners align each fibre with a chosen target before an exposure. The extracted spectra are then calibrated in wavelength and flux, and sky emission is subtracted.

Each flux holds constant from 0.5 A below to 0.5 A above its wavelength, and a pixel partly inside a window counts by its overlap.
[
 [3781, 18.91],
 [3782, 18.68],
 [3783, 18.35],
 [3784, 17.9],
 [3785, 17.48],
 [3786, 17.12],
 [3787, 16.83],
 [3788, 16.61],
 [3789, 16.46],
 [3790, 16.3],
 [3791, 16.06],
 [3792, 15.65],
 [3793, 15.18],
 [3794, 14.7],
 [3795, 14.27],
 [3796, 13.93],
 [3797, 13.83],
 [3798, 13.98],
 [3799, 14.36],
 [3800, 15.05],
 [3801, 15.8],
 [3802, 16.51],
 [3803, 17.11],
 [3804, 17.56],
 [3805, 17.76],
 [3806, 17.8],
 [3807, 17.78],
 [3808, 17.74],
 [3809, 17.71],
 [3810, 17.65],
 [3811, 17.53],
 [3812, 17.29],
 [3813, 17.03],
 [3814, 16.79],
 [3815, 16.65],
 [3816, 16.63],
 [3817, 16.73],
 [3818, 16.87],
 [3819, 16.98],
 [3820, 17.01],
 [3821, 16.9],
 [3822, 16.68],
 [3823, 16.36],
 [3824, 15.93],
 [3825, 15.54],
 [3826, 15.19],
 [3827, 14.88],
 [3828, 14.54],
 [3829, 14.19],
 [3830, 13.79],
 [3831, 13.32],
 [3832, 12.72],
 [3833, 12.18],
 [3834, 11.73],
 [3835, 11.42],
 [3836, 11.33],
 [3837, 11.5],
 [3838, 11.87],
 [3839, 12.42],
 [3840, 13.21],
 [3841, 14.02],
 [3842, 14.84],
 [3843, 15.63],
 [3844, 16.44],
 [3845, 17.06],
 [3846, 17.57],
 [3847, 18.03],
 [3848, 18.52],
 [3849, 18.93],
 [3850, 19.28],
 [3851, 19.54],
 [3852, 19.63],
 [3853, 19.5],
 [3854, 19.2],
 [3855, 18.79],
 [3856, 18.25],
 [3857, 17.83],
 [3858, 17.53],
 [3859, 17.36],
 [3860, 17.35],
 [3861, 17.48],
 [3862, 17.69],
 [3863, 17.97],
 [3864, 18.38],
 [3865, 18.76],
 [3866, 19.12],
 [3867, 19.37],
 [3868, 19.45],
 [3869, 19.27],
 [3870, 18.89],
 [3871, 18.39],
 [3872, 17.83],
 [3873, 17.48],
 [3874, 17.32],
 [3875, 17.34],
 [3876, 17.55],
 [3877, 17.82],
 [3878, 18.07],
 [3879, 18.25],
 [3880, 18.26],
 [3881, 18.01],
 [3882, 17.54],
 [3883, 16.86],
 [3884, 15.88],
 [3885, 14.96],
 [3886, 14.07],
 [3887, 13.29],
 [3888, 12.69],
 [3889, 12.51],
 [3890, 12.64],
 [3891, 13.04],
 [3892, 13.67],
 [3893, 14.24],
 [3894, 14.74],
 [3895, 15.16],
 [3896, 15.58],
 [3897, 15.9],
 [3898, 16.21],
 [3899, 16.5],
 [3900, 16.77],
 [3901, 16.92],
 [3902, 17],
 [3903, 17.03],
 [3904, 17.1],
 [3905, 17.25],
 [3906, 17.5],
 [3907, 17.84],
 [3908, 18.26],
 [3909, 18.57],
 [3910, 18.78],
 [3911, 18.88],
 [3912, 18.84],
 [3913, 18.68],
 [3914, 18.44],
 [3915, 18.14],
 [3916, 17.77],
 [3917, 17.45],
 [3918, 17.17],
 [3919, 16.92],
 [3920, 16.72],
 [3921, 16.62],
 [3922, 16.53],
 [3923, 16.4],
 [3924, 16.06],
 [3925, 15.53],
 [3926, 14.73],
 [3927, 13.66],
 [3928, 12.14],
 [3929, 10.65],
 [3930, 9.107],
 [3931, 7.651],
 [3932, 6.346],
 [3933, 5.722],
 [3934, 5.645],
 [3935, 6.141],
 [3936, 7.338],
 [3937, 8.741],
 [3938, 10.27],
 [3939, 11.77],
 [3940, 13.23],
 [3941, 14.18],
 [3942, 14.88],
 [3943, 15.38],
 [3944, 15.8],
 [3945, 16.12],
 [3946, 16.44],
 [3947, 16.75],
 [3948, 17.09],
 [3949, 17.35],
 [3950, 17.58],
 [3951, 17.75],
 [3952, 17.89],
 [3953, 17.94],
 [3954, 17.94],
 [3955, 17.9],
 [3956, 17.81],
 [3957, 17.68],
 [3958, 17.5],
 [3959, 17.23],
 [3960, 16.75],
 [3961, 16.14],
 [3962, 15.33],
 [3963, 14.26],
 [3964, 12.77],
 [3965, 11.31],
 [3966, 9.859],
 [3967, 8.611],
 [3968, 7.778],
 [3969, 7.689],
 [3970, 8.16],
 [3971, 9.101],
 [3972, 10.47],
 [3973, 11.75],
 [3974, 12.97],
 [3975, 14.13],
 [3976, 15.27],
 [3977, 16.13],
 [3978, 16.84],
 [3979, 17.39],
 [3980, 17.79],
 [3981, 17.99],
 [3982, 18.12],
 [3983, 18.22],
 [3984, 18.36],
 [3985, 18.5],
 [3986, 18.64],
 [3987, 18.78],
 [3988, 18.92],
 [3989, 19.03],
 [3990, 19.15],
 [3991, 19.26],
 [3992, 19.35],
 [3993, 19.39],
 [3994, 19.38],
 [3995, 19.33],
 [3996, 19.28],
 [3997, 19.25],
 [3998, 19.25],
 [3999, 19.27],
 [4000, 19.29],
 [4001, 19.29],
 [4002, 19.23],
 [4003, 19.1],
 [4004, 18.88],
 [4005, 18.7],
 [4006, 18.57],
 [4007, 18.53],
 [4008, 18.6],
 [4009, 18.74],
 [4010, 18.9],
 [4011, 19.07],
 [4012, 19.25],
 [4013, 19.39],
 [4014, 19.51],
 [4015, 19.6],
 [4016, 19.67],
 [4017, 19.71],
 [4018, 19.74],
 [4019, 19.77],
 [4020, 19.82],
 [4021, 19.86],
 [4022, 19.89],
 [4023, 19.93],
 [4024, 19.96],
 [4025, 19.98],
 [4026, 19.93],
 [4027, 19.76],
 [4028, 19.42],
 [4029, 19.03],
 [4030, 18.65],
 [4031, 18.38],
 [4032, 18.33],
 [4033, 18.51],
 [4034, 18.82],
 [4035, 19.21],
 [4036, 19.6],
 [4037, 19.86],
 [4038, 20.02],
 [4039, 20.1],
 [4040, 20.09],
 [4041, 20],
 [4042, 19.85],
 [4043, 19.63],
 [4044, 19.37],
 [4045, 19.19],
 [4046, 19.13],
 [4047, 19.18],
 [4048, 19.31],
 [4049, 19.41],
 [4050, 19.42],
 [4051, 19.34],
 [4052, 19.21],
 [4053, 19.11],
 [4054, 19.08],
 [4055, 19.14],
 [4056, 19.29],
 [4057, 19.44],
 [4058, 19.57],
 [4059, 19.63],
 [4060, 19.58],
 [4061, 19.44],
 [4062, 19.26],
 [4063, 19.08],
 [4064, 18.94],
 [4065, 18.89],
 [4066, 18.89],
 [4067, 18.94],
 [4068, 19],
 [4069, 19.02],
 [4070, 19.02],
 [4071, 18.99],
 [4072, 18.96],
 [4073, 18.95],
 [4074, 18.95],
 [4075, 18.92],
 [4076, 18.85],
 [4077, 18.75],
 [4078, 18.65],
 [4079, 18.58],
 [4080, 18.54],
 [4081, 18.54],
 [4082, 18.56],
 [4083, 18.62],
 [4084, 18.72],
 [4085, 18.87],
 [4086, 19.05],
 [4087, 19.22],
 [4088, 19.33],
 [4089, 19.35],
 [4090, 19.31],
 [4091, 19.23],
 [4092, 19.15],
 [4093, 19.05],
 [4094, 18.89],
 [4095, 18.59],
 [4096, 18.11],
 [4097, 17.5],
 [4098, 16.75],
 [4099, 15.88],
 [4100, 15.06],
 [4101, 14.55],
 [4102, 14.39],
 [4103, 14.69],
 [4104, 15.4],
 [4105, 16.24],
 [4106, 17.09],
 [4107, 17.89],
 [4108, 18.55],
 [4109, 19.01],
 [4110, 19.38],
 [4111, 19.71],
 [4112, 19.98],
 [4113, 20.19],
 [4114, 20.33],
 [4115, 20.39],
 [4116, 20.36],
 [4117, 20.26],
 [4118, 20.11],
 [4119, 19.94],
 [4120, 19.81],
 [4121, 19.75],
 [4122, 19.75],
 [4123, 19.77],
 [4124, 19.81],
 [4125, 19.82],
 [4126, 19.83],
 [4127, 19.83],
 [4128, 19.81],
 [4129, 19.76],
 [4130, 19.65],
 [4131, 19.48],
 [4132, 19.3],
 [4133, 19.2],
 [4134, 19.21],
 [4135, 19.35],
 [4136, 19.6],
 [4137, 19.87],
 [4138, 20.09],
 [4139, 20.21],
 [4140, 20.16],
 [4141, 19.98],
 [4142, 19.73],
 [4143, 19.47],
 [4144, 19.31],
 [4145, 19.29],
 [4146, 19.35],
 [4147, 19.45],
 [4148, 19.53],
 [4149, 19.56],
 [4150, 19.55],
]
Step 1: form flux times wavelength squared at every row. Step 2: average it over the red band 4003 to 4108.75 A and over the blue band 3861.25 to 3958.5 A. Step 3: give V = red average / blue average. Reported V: 1.29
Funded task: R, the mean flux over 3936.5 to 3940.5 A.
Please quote 11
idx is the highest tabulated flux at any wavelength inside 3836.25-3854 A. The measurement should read 19.63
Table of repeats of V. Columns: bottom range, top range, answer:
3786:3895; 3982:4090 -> 1.30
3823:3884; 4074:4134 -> 1.28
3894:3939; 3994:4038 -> 1.38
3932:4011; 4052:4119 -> 1.25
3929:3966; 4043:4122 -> 1.45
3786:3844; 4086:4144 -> 1.43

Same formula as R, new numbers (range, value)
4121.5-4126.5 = 19.8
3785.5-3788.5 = 16.9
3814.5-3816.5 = 16.6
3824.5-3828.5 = 15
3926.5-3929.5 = 12.2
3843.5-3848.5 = 17.5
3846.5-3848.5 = 18.3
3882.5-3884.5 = 16.4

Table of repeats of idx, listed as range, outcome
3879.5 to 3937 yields 18.88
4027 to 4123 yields 20.39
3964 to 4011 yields 19.39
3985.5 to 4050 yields 20.1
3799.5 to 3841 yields 17.8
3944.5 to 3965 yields 17.94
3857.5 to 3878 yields 19.45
